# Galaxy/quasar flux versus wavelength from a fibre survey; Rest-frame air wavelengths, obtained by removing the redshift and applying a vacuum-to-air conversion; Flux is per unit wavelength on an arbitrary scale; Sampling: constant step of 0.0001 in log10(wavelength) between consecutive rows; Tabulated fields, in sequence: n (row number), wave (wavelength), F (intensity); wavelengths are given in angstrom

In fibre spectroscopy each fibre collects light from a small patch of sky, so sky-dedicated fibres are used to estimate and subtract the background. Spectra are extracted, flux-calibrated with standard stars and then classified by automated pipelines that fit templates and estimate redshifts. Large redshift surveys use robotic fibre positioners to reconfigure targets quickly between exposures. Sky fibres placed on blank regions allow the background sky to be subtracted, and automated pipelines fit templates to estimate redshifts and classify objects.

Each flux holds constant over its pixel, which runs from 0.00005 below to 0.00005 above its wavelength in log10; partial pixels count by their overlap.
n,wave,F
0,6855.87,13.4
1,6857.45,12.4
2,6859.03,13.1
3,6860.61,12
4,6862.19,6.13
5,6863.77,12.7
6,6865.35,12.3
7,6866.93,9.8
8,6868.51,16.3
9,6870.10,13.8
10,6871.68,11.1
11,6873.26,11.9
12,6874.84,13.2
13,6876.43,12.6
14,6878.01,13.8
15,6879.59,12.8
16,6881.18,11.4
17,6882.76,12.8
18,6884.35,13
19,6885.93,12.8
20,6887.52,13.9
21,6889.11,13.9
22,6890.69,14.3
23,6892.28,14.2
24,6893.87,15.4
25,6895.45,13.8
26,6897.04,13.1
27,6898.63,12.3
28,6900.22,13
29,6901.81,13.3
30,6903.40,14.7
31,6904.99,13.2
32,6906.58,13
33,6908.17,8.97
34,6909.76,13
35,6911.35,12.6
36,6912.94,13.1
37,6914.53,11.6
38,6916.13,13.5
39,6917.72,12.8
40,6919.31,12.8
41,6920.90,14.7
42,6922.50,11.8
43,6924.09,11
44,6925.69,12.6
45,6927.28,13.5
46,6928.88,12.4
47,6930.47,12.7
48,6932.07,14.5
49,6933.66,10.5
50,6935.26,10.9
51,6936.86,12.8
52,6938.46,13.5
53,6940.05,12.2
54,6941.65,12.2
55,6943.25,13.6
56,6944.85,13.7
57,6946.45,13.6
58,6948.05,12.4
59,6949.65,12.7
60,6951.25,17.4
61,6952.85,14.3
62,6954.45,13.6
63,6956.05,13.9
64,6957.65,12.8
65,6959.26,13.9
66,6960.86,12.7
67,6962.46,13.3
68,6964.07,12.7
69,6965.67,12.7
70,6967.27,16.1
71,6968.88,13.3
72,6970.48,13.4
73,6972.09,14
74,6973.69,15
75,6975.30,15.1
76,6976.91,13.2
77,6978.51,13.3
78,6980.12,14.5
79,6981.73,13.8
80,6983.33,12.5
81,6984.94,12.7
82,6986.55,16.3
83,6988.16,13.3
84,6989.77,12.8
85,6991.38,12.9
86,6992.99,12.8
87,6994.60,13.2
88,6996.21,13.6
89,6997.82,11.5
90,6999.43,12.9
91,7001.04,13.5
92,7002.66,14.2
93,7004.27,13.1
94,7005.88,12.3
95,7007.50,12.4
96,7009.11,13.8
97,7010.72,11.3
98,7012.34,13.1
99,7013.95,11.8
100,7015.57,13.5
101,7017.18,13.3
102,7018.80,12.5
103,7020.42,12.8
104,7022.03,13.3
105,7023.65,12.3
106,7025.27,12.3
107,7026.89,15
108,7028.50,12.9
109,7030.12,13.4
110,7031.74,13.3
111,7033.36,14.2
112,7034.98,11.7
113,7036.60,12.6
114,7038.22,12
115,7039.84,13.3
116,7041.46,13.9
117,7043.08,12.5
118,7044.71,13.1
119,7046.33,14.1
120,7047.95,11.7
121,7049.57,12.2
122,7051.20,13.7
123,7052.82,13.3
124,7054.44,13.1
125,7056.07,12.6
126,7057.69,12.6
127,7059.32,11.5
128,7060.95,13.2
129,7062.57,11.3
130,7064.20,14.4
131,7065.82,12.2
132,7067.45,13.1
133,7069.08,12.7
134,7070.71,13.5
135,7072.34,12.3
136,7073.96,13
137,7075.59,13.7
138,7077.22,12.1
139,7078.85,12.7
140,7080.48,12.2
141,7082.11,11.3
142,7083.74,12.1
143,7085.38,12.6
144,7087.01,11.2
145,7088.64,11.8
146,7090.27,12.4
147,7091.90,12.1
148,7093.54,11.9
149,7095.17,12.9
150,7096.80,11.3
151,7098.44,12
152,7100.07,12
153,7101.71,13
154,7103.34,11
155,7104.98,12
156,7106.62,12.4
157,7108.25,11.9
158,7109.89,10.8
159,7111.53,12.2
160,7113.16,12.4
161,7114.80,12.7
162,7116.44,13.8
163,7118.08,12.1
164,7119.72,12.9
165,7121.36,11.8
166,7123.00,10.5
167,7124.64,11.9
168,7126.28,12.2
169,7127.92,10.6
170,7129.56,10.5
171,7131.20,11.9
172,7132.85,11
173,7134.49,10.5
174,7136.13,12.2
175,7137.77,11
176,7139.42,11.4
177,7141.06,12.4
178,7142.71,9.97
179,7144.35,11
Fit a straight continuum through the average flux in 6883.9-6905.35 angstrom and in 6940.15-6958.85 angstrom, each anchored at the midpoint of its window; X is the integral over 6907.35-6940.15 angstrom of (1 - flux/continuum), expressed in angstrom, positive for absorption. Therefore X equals 2.8 angstrom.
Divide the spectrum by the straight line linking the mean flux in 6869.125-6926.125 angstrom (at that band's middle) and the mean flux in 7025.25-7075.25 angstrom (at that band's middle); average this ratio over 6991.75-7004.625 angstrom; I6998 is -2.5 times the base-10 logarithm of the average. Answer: -0.012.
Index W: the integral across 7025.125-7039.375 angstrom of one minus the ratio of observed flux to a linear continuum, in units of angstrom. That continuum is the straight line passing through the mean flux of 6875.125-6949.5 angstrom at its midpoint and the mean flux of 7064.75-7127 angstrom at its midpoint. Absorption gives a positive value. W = -0.7 angstrom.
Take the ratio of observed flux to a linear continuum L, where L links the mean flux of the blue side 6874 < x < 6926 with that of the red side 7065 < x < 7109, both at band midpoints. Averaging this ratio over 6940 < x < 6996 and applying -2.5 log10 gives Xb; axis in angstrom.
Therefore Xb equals -0.07 mag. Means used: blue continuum 13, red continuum 12.3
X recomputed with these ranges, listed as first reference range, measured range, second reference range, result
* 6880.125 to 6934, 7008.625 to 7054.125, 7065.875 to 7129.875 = -1.9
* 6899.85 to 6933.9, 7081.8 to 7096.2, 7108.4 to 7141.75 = -0.2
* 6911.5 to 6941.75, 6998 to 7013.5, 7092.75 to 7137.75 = -0.7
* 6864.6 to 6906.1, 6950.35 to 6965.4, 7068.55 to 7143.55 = -1.2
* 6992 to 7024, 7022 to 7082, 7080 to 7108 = -2.1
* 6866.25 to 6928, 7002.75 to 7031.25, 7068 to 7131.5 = -1.1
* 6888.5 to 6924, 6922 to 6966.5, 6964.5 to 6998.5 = 1.2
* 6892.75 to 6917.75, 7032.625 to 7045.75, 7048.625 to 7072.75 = -0.1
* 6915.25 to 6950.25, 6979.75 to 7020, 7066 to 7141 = -2.0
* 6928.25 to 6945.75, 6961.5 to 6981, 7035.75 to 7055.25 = -1.7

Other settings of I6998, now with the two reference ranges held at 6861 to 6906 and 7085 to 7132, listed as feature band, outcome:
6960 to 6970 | -0.08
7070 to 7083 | -0.04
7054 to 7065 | -0.04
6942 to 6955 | -0.10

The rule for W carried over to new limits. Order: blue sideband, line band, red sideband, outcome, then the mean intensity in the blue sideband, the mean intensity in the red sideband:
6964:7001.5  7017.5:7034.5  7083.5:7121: -0.2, 13.6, 12.1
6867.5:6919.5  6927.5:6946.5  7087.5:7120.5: 0.3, 13.1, 12.2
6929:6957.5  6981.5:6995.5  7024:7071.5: -0.3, 13.2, 12.9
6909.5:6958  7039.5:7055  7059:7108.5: -0.7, 13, 12.3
